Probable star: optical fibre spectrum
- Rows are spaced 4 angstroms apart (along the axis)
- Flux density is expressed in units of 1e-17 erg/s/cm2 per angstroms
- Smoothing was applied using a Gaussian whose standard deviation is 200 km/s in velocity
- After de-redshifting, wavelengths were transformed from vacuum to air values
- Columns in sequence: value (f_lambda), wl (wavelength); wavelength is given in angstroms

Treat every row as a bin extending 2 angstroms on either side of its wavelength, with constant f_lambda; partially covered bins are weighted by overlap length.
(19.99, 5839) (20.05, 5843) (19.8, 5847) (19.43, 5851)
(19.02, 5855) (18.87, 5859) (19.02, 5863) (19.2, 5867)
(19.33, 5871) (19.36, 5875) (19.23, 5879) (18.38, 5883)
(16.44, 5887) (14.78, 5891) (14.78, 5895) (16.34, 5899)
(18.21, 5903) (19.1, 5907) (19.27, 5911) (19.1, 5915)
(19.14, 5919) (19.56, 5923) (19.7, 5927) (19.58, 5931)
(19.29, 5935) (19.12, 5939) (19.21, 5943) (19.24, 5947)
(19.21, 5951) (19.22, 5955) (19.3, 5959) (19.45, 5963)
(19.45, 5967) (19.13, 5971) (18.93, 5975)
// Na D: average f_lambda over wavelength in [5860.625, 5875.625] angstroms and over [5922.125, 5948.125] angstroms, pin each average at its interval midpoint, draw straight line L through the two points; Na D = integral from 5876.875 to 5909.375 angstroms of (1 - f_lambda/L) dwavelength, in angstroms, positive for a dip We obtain 3.5 angstroms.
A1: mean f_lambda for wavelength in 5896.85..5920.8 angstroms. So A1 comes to 18.5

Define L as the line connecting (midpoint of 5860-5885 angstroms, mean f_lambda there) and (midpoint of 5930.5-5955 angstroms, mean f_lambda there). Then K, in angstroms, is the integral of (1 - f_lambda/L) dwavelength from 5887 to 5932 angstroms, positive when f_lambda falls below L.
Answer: 2.7 angstroms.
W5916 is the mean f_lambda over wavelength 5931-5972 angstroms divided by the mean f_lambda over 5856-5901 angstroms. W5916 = 1.1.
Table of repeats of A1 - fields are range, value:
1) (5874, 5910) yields 17.4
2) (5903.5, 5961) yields 19.3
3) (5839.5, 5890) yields 19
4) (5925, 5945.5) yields 19.4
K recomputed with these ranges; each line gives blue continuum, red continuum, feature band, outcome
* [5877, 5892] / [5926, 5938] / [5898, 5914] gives -0.1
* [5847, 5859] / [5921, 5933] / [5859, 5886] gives 0.5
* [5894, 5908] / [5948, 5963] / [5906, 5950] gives -2.7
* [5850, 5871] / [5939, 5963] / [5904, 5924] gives 0.0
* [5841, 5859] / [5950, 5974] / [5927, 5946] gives 0.0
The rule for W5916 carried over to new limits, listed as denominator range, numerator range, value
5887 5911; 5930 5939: 1.15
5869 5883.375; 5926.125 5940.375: 1.01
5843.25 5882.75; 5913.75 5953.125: 1.00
